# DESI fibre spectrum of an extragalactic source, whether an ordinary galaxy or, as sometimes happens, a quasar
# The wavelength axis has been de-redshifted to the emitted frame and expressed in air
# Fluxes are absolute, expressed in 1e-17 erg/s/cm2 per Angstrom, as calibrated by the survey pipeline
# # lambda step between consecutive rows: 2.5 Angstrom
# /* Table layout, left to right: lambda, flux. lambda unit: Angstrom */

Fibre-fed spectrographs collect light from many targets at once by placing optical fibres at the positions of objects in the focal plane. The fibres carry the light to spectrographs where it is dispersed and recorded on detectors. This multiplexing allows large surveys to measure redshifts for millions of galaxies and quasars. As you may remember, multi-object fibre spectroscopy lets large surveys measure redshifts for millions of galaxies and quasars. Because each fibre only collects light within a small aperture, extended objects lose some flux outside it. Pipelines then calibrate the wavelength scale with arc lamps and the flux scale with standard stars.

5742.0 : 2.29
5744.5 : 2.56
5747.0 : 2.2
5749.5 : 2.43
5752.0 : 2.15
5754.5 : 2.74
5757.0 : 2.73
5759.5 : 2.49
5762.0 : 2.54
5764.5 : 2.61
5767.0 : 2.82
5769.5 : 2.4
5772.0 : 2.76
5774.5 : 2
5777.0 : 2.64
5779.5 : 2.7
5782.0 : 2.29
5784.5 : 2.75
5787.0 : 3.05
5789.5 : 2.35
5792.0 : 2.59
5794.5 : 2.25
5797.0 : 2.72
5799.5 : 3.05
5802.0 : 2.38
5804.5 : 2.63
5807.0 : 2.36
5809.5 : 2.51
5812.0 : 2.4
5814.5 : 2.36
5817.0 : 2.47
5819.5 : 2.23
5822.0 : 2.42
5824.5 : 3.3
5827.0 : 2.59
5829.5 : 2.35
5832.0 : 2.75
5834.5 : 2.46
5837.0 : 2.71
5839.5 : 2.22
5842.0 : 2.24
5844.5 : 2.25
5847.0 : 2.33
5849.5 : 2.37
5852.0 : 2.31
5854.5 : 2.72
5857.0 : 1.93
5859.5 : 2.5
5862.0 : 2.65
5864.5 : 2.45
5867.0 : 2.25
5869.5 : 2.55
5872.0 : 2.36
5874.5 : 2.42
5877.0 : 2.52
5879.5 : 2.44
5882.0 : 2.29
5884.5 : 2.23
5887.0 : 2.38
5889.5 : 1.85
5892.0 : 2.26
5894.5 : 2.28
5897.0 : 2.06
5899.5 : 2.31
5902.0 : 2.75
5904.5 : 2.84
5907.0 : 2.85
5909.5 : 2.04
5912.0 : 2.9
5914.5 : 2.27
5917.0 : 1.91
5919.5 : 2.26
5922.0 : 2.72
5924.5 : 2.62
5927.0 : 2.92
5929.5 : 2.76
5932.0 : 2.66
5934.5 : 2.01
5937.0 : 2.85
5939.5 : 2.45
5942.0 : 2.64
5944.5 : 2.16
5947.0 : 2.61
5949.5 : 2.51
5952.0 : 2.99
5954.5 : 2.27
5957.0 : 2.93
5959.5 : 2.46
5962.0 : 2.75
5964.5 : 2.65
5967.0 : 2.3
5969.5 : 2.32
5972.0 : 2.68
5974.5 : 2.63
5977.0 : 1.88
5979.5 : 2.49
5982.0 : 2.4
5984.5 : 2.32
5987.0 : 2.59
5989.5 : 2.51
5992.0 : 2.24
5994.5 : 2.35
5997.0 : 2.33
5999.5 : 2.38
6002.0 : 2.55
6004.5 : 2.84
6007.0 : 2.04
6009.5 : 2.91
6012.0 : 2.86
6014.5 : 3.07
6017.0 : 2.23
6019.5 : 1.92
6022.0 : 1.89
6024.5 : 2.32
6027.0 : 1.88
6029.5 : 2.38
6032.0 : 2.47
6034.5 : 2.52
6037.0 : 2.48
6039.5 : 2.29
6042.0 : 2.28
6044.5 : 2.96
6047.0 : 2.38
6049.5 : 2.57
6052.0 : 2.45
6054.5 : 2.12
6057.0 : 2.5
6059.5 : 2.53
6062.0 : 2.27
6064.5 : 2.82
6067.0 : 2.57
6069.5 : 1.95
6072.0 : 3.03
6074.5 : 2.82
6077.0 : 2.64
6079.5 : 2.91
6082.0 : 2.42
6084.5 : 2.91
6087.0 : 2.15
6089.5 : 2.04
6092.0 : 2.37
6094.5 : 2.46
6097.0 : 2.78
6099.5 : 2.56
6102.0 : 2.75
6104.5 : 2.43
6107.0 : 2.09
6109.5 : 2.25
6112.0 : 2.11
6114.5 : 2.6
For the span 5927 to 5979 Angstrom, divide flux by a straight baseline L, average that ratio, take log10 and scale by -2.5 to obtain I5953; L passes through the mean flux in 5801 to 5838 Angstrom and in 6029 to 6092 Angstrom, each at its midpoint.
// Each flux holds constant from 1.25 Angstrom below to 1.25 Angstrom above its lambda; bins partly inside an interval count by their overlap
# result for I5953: -0.01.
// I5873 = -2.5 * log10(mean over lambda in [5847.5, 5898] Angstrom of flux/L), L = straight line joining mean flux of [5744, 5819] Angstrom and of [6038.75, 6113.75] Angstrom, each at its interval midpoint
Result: 0.08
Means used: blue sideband 2.53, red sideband 2.48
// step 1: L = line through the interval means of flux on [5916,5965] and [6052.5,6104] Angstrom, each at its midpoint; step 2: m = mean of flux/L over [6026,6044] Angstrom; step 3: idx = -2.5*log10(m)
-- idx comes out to 0.08 mag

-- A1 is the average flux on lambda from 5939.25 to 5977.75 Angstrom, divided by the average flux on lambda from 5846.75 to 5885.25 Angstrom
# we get 1.05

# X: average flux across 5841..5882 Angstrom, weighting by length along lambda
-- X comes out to 2.39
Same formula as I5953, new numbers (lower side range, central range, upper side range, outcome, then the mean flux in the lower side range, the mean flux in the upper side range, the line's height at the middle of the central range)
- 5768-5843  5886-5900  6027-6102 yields 0.16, 2.53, 2.5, 2.52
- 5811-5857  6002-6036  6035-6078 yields 0.04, 2.46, 2.51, 2.5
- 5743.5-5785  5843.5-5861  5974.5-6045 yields 0.06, 2.51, 2.4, 2.47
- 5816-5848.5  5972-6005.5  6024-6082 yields 0.02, 2.49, 2.49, 2.49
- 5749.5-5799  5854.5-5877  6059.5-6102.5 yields 0.06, 2.56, 2.55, 2.56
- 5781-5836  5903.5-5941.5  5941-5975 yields 0.01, 2.56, 2.56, 2.56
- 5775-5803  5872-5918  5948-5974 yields 0.10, 2.6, 2.59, 2.59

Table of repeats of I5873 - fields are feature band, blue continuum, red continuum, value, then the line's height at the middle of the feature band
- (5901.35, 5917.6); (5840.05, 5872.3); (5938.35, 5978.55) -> -0.03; 2.45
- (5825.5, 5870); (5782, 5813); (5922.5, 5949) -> 0.06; 2.57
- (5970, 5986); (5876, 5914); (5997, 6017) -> 0.07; 2.56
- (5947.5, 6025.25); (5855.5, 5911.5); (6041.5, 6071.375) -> -0.02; 2.43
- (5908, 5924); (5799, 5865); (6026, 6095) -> 0.05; 2.47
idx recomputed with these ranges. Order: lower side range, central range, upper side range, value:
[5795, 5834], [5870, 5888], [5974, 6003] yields 0.049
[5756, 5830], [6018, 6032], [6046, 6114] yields 0.179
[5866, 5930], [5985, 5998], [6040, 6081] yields 0.041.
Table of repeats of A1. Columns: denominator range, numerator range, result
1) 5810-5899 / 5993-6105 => 1.03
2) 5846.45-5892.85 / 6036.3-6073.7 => 1.05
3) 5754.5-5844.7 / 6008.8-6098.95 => 0.97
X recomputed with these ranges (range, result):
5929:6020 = 2.5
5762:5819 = 2.55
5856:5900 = 2.32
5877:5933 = 2.44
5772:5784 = 2.47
